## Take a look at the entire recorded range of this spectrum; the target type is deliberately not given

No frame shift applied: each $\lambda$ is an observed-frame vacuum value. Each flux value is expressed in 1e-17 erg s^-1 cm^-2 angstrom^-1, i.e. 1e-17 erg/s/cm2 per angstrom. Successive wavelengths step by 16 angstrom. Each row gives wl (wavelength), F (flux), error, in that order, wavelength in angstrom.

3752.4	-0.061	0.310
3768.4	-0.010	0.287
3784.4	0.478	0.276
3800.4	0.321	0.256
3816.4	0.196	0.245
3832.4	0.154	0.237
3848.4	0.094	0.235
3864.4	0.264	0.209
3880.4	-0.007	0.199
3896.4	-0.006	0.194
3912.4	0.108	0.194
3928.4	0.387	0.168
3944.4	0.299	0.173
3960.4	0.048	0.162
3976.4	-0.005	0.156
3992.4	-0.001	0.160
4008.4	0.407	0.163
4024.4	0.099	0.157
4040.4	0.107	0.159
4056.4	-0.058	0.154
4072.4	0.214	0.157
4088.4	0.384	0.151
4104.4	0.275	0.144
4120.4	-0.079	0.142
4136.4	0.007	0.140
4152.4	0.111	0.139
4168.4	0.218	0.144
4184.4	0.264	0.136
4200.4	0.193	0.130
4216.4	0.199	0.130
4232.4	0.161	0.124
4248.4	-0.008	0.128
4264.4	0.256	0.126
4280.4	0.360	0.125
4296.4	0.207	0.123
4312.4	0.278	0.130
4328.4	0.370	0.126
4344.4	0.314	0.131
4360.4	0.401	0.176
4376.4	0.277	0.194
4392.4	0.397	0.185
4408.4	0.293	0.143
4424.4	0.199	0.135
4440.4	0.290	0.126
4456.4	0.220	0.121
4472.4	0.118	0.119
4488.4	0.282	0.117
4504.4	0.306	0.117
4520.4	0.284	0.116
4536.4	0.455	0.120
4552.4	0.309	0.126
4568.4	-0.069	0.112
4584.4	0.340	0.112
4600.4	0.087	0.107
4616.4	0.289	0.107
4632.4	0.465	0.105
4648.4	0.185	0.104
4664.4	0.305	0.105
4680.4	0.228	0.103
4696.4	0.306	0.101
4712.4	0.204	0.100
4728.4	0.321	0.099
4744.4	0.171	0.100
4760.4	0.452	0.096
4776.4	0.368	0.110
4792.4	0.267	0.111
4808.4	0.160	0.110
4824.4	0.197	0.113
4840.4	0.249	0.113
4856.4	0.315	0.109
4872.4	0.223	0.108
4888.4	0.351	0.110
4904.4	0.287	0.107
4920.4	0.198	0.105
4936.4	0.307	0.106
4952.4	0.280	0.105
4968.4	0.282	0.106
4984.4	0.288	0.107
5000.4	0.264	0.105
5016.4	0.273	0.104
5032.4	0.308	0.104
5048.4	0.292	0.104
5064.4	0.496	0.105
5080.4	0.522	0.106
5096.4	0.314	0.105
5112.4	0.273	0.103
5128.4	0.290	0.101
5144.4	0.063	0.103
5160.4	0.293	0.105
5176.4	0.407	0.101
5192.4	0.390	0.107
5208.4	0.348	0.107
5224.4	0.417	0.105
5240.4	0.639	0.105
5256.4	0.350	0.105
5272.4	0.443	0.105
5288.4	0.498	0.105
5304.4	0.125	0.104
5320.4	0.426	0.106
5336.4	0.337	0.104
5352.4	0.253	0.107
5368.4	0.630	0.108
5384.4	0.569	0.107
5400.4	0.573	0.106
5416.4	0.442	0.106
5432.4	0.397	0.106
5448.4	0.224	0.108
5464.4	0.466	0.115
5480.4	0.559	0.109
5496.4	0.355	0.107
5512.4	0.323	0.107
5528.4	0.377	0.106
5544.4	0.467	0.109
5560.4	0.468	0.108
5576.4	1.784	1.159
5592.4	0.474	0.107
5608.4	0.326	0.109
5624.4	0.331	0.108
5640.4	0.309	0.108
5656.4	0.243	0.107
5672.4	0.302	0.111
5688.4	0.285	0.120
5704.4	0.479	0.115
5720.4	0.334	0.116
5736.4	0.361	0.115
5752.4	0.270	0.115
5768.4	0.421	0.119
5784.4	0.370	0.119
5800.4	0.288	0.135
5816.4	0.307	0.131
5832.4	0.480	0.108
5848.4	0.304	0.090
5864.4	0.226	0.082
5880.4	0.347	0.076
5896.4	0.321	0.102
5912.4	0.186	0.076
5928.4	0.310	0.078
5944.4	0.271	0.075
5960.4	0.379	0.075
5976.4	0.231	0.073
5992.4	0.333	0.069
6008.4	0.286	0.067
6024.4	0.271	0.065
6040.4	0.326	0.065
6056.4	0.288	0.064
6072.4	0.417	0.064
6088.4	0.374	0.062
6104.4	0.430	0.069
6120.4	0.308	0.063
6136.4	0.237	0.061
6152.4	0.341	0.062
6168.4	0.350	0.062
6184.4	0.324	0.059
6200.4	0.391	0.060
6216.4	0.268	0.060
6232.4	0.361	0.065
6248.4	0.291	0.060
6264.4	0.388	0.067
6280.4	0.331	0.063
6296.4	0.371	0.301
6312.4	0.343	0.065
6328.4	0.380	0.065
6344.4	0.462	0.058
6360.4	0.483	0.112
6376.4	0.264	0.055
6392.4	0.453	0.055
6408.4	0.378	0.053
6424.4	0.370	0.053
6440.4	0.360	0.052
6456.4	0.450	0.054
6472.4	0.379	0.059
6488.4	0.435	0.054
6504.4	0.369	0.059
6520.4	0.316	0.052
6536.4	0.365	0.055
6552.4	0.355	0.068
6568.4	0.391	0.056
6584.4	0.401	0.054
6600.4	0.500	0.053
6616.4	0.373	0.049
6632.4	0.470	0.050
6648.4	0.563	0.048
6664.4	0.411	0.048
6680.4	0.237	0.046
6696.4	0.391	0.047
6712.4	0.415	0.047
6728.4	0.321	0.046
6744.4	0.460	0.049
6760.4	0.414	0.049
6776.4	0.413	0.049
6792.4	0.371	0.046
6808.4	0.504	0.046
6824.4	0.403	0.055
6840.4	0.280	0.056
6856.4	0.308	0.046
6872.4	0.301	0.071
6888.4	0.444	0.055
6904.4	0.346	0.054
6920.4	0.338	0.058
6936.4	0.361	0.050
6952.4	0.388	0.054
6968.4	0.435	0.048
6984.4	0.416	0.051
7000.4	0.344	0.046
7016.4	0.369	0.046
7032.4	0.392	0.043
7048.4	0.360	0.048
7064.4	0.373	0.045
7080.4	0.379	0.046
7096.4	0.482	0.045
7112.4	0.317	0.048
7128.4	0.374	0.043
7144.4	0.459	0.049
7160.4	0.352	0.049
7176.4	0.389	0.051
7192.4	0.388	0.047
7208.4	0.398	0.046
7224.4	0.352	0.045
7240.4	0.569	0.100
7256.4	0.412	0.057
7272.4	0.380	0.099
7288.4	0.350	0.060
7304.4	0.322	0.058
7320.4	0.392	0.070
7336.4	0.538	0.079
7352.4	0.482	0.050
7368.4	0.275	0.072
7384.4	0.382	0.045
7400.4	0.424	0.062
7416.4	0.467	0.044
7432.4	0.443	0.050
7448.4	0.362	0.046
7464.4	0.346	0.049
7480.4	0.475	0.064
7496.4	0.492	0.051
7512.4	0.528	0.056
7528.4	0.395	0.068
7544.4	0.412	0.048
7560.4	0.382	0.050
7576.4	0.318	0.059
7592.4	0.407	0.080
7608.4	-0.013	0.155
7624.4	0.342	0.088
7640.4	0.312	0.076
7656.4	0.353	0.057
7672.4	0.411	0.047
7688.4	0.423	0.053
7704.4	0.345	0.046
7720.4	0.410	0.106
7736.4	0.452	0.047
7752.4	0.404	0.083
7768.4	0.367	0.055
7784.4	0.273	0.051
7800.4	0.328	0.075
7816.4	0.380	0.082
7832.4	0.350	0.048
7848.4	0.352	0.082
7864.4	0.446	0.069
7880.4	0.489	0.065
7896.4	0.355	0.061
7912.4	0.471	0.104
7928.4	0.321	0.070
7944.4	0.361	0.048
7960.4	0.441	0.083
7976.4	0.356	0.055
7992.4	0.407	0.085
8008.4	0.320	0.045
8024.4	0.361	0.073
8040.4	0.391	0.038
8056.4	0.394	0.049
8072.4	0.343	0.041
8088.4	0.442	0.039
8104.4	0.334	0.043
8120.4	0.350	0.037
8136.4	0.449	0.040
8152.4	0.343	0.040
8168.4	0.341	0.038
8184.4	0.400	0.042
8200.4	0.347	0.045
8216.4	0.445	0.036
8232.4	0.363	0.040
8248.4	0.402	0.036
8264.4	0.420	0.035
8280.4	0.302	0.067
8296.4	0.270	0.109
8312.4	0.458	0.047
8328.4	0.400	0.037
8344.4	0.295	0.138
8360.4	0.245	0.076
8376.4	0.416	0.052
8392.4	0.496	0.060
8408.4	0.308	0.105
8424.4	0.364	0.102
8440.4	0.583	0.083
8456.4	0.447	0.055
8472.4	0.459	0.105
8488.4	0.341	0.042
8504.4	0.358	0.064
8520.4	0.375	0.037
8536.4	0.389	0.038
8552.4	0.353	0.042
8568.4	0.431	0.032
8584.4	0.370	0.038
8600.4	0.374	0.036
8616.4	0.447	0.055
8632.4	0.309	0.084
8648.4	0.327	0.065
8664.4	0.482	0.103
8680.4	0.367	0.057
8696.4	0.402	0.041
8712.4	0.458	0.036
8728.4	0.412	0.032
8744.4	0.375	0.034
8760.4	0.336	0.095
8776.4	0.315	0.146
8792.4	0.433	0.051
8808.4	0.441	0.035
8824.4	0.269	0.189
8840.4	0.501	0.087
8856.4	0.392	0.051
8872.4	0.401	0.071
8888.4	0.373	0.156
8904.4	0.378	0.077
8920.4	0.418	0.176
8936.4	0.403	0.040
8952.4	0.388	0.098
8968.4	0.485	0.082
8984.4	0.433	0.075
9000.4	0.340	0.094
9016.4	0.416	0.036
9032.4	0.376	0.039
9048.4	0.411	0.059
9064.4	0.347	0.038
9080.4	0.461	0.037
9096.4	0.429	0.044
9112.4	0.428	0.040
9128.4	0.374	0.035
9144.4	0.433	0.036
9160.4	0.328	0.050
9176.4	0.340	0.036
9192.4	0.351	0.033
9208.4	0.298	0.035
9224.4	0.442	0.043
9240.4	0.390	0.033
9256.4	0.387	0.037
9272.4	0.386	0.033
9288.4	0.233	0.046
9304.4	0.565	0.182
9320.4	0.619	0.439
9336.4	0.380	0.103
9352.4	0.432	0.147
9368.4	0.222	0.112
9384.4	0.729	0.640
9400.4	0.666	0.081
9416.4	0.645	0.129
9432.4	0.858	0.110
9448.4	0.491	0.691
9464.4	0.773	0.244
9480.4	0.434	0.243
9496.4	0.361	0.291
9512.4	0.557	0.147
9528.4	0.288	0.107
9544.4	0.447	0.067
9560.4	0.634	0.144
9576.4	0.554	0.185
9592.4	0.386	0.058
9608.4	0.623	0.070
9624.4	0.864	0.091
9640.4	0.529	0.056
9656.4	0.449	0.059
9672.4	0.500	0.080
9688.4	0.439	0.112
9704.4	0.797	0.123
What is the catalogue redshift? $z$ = 0.94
